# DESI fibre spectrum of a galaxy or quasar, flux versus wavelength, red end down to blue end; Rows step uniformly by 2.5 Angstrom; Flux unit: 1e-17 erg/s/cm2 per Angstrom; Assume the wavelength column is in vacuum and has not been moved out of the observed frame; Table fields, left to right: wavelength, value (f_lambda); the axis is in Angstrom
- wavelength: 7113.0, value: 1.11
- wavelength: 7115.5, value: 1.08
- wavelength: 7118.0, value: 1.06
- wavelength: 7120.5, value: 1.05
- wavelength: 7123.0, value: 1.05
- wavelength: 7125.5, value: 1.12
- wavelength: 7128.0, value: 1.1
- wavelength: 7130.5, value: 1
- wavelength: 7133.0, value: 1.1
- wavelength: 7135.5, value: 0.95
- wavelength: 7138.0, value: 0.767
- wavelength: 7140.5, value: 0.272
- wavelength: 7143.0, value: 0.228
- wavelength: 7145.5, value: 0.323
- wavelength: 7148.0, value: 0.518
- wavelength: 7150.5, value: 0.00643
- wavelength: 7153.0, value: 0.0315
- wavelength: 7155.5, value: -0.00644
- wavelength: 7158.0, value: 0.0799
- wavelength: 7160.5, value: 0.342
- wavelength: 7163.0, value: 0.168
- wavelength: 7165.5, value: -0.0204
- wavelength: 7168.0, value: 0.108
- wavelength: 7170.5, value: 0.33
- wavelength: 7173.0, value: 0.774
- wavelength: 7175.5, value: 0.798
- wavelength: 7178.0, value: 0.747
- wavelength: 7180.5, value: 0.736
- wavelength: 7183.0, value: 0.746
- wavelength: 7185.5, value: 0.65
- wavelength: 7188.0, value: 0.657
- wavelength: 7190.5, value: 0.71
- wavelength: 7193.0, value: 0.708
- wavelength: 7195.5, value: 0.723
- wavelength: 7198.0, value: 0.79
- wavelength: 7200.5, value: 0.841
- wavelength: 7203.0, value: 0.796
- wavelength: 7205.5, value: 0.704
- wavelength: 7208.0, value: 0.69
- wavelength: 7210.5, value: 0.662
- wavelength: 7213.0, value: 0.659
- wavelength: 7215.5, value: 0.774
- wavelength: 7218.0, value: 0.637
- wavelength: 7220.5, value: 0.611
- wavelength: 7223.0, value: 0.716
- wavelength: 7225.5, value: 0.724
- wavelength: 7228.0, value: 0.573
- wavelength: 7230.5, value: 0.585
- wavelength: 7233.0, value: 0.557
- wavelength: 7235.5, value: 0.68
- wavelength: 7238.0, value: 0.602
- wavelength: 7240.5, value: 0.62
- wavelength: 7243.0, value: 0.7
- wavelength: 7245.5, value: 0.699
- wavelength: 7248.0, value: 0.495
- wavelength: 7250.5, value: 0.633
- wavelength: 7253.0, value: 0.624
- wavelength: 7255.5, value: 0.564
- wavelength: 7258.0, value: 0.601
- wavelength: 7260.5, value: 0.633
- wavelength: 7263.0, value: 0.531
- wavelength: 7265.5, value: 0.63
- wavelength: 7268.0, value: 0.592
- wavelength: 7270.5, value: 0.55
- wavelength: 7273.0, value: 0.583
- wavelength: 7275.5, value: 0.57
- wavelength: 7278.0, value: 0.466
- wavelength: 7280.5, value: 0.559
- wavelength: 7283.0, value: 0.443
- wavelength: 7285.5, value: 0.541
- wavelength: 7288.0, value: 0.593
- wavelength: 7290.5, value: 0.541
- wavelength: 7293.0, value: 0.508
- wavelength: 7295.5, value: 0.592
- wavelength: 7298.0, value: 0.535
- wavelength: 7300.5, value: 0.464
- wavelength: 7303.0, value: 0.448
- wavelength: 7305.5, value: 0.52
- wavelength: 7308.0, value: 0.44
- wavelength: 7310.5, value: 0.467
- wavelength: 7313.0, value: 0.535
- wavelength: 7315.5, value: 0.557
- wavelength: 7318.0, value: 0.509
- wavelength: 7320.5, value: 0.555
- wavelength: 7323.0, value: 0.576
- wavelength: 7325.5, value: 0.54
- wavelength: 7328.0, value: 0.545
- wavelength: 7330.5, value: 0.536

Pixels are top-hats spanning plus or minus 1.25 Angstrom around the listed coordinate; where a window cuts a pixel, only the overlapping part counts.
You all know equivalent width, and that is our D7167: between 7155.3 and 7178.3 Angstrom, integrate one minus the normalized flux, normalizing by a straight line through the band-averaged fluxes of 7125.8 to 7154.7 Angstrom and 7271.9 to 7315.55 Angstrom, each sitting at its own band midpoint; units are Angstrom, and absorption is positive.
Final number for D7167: 9.64 Angstrom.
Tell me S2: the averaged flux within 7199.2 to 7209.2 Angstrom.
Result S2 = 0.758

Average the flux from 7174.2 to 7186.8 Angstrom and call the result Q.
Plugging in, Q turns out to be 0.735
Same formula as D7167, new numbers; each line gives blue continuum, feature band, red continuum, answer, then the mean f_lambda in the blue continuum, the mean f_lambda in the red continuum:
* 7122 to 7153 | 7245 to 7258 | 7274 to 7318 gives -0.9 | 0.673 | 0.517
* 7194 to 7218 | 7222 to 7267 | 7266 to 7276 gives 1.5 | 0.732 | 0.578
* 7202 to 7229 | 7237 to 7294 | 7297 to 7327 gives 1.8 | 0.686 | 0.512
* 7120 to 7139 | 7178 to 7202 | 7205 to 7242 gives 1.5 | 1.02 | 0.652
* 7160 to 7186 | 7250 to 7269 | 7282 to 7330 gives -3.3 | 0.489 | 0.522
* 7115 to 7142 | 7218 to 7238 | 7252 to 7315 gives 1.6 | 0.949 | 0.541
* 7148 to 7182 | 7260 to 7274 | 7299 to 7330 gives -4.0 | 0.326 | 0.514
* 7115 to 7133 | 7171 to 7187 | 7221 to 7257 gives 2.5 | 1.07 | 0.626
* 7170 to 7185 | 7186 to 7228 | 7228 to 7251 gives -2.8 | 0.704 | 0.616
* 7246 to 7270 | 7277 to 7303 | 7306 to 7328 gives 1.6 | 0.591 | 0.524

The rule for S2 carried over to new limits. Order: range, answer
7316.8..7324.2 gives 0.547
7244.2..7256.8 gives 0.603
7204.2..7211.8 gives 0.686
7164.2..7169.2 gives 0.0444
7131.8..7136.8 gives 1.02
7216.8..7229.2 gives 0.653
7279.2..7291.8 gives 0.535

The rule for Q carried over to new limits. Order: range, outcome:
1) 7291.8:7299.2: 0.545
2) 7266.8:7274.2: 0.575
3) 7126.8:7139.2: 0.984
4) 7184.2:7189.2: 0.654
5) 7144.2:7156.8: 0.174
